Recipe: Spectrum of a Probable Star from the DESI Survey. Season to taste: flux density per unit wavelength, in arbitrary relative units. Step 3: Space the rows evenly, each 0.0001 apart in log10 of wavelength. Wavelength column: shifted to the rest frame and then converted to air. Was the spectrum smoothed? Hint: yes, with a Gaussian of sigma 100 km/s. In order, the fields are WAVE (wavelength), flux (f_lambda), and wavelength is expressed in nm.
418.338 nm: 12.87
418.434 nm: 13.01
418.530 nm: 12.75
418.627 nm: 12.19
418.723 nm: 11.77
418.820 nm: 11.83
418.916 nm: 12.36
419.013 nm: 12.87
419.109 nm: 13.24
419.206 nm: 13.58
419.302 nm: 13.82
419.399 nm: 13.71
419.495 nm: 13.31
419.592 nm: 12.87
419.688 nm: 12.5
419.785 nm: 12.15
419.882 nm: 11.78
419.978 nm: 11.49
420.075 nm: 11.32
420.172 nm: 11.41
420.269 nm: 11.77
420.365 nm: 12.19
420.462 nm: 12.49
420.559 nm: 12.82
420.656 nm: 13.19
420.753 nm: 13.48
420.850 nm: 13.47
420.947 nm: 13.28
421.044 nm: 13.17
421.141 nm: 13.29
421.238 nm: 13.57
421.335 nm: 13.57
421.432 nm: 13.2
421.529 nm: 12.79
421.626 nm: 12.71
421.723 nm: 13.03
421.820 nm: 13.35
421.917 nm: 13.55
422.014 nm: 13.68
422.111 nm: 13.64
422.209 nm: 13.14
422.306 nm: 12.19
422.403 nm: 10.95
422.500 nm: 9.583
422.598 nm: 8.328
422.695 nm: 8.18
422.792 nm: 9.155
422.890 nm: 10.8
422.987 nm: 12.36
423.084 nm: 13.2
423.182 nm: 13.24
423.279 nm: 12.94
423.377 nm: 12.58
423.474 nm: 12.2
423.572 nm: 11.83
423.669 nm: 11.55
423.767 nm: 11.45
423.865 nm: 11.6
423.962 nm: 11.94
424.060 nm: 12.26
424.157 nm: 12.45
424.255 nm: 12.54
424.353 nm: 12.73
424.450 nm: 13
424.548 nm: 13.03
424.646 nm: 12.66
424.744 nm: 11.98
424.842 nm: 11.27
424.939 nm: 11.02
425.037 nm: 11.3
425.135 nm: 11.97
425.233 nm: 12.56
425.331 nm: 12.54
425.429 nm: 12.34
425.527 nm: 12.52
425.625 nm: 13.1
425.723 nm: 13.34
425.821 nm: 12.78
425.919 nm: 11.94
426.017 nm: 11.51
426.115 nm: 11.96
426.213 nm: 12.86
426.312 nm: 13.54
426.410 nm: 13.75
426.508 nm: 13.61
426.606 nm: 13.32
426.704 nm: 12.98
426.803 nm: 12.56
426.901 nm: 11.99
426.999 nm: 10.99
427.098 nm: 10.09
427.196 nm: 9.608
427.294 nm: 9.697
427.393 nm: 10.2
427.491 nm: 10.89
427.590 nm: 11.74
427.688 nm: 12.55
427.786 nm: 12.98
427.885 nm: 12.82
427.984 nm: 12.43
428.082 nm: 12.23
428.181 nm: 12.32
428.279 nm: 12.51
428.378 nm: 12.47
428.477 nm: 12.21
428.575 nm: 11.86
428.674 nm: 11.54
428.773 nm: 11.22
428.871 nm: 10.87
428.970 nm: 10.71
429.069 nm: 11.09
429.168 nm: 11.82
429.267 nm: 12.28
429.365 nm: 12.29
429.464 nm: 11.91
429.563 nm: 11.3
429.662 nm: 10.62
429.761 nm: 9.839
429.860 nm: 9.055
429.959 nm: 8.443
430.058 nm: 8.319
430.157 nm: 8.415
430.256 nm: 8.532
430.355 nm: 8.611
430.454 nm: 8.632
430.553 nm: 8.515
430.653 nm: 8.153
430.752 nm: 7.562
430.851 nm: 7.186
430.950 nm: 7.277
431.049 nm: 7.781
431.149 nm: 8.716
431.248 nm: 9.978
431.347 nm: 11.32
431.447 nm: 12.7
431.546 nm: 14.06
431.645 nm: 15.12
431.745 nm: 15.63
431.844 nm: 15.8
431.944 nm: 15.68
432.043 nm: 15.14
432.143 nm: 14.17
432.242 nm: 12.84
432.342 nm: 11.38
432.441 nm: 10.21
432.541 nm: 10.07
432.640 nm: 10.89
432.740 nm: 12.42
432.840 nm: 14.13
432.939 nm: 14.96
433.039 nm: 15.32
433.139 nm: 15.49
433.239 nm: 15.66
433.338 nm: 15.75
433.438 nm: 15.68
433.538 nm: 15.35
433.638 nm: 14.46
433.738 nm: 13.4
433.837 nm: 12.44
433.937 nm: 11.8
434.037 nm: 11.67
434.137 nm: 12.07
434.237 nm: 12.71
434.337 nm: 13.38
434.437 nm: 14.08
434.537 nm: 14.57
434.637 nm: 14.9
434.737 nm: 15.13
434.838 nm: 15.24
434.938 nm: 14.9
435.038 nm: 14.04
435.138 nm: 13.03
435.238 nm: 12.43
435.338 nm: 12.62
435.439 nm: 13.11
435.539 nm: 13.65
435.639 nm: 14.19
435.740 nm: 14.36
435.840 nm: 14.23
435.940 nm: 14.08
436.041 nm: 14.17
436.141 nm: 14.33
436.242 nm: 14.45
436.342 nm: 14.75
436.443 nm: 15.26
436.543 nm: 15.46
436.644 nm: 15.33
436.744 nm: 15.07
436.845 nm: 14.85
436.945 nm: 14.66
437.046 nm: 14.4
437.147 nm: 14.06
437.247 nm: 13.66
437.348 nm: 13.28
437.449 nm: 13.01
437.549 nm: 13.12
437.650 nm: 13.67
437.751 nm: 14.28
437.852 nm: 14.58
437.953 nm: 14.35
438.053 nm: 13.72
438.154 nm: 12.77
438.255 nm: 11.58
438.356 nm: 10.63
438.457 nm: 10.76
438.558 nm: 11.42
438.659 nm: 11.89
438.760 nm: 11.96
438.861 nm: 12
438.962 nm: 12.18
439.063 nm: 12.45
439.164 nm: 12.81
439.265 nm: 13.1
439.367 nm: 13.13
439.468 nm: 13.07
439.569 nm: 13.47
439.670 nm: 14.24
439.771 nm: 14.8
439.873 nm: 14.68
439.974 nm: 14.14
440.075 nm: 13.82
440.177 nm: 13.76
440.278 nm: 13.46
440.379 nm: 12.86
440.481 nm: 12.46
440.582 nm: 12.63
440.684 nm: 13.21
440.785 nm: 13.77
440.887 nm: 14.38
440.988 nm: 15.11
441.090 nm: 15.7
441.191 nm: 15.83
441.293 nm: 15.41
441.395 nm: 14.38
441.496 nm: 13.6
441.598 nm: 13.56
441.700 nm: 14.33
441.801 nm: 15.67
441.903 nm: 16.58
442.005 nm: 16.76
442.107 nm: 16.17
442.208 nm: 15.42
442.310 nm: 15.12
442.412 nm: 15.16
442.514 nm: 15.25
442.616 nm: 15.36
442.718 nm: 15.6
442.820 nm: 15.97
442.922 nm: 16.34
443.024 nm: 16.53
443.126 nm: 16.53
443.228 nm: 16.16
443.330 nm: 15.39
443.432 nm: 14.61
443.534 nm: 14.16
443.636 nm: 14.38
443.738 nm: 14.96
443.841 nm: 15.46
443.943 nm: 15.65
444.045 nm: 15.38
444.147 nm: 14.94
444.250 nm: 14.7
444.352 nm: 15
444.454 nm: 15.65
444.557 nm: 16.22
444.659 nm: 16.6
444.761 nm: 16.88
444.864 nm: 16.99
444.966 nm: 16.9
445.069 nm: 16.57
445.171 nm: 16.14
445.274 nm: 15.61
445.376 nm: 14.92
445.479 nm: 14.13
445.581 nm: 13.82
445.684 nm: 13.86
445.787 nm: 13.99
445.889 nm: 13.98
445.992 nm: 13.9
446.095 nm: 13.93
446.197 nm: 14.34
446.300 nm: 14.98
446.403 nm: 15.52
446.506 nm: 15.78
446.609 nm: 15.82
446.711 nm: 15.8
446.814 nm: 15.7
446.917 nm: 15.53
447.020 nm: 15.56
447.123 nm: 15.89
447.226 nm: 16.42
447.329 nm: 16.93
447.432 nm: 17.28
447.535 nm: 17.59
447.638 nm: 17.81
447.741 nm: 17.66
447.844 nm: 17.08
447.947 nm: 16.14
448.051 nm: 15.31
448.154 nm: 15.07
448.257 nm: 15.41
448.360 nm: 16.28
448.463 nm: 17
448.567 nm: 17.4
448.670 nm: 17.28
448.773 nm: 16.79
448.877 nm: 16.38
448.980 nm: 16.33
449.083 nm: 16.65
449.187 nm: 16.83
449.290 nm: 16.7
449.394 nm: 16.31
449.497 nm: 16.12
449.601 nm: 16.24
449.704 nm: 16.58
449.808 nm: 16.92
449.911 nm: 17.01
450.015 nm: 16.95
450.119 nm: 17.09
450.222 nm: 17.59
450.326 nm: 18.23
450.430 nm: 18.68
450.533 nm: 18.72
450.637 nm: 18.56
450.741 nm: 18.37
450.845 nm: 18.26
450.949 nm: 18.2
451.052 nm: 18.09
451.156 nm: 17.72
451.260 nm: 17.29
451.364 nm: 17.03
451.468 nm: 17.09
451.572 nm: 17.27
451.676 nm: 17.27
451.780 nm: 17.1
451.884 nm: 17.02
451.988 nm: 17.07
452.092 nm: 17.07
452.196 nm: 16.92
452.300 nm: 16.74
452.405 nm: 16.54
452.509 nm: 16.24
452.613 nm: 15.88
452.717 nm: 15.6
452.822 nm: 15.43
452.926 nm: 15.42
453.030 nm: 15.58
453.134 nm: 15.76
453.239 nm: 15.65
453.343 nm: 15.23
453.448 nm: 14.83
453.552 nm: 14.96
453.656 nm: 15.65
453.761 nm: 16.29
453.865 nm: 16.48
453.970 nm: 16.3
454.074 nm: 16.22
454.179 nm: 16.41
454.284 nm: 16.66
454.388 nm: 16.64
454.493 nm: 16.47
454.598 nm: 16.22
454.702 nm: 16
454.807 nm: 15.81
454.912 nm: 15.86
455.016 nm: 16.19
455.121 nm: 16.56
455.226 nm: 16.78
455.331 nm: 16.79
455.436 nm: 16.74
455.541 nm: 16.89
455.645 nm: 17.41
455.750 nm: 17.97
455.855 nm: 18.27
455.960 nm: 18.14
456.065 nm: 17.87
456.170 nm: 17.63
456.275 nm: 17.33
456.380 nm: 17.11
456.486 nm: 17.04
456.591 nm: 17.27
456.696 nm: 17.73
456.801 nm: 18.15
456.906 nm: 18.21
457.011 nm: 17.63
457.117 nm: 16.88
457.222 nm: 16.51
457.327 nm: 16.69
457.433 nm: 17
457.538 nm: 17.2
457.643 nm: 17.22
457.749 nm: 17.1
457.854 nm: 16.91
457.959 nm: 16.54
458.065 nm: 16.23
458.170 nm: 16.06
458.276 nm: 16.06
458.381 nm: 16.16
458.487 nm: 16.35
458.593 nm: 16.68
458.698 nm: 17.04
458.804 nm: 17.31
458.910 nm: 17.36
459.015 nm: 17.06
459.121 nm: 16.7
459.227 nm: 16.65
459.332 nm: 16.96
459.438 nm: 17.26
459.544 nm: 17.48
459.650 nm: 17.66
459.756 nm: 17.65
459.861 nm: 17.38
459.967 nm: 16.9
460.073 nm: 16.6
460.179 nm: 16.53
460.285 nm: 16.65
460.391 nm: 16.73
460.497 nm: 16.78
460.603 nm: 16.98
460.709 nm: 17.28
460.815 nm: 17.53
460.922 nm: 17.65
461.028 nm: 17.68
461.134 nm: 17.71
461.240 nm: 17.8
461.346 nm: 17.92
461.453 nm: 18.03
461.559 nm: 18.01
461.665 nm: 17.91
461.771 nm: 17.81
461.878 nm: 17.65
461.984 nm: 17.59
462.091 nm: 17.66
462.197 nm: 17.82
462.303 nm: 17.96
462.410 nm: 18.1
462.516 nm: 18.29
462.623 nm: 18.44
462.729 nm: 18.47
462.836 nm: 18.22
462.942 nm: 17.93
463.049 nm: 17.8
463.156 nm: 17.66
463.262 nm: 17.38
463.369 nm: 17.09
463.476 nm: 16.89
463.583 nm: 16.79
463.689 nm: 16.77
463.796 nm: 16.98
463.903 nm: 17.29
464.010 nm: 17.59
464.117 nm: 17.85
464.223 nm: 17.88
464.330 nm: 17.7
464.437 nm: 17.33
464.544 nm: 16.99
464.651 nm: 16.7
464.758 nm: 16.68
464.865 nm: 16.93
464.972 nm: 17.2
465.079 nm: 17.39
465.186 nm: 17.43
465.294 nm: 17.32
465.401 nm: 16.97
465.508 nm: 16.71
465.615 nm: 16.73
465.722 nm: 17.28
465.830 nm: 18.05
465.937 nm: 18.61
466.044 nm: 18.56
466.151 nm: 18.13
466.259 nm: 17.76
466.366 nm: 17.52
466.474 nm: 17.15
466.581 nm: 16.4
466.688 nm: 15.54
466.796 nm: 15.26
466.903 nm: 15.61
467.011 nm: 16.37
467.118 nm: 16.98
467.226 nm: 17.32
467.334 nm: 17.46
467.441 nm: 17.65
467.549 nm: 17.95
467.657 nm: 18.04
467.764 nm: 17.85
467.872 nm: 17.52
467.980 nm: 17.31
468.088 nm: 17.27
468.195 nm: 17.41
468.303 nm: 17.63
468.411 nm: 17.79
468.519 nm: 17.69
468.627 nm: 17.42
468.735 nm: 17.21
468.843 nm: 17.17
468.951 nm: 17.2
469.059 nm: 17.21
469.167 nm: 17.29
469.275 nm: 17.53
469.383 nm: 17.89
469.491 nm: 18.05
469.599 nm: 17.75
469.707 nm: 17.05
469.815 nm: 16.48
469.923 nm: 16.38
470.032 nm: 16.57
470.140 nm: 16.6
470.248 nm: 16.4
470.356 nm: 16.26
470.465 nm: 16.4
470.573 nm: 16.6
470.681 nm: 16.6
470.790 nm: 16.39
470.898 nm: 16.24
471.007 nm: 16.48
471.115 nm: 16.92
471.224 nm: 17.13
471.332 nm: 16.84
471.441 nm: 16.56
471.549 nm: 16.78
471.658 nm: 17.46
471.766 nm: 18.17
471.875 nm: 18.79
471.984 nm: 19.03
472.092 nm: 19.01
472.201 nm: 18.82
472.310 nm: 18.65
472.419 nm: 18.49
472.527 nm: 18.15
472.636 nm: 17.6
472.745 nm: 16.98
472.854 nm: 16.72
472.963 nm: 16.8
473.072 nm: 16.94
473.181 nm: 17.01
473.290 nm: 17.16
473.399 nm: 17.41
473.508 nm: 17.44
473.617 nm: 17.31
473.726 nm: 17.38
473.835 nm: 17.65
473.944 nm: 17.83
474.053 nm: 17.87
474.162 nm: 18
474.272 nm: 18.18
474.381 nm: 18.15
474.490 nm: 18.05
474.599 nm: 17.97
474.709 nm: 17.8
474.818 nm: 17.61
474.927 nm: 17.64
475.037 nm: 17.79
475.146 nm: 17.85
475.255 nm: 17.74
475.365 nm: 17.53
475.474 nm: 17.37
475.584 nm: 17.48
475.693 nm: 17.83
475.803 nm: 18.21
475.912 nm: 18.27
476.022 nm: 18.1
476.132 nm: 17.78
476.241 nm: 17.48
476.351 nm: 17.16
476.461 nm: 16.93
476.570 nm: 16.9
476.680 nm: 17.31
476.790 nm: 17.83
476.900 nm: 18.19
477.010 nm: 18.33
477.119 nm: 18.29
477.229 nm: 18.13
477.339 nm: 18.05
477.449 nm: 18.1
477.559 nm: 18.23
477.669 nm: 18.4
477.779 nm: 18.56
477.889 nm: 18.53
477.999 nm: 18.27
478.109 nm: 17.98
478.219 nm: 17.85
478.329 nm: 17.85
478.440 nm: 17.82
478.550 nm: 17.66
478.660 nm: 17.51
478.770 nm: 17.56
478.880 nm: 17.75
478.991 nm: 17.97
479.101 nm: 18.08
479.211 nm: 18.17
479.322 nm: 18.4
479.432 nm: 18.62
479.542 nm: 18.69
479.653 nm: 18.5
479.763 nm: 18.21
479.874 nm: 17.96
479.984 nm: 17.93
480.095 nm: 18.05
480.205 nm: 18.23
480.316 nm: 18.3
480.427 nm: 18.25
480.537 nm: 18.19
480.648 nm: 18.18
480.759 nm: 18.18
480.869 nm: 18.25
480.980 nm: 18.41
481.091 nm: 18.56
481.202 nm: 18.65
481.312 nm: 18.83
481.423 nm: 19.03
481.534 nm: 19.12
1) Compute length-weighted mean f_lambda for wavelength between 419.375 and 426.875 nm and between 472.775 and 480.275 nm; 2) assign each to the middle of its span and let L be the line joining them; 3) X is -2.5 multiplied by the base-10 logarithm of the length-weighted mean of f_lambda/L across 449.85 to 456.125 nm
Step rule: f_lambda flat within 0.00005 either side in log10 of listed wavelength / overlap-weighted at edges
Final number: -0.09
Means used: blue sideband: 12.4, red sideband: 17.8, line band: 16.8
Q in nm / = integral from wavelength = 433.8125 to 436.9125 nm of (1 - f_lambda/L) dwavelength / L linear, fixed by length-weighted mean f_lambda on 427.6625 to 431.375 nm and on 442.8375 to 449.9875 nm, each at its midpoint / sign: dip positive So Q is -0.42 nm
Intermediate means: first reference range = 10.4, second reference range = 15.9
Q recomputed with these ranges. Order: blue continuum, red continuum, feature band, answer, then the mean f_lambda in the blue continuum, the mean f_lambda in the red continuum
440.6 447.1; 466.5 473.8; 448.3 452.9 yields -0.378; 15.3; 17.2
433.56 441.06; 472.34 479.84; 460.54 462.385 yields -0.169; 13.6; 17.8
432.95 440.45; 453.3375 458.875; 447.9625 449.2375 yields -0.065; 13.7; 16.8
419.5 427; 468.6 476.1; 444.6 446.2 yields -0.060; 12.3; 17.4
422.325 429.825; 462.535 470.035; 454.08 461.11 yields -0.369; 11.8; 17.3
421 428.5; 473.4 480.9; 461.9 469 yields -0.318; 12.2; 17.9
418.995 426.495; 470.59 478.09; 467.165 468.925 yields -0.051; 12.4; 17.7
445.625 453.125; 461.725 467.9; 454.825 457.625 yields -0.050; 16.5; 17.4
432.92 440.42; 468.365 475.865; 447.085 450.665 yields -0.448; 13.7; 17.4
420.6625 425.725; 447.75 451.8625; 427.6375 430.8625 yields 0.645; 12.3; 17.1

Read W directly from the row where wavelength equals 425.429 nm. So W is 12.34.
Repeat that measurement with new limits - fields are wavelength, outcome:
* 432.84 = 14.13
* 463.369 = 17.09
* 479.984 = 17.93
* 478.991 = 17.97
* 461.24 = 17.8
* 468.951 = 17.2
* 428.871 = 10.87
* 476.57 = 16.9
